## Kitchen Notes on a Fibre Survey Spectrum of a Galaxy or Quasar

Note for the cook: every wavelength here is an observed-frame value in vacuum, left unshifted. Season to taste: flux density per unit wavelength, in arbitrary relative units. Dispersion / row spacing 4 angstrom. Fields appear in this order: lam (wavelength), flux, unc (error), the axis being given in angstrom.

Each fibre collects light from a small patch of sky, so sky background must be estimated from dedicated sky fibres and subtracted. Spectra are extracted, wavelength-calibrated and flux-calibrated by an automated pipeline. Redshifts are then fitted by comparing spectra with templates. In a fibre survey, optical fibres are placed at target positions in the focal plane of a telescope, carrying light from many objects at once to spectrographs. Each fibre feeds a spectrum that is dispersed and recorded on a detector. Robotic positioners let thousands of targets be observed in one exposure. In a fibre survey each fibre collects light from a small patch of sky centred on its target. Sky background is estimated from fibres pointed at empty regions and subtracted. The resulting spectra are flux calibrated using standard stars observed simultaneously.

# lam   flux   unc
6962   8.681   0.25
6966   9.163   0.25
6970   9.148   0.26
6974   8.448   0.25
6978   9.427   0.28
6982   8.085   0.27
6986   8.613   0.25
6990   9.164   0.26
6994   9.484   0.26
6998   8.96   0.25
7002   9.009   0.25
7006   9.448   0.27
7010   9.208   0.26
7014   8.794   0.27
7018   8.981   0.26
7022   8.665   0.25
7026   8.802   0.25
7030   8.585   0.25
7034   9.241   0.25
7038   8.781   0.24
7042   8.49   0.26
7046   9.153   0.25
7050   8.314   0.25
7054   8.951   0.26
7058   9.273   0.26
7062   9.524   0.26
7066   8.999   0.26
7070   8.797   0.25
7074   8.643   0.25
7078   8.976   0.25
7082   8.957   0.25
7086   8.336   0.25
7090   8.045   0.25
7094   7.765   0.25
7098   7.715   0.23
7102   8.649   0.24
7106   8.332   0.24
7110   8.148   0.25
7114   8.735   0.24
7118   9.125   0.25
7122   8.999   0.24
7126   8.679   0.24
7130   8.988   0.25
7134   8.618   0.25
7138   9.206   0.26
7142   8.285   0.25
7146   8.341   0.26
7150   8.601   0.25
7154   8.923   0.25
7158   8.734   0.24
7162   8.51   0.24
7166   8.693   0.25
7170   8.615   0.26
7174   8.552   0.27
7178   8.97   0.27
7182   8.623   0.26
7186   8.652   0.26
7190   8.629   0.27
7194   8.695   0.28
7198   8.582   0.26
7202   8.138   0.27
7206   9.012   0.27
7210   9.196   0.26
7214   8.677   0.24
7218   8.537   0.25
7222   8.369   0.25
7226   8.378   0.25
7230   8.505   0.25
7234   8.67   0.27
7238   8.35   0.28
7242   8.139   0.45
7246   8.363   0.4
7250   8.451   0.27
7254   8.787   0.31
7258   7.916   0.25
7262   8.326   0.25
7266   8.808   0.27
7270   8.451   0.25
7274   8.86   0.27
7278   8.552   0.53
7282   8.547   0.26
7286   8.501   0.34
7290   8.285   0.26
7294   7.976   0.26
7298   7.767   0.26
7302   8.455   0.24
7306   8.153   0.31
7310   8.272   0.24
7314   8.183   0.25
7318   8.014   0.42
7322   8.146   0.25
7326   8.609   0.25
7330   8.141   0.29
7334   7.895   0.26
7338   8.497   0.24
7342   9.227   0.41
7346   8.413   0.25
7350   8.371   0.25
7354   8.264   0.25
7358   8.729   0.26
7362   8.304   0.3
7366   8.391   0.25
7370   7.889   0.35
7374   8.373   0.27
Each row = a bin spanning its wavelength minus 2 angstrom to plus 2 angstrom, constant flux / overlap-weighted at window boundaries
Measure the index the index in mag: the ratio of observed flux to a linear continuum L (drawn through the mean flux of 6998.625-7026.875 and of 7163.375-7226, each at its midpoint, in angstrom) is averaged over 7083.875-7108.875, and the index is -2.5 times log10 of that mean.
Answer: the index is 0.09 mag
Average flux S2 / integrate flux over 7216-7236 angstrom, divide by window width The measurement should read 8.49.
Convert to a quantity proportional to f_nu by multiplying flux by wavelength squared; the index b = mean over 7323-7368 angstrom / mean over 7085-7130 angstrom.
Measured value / 1.07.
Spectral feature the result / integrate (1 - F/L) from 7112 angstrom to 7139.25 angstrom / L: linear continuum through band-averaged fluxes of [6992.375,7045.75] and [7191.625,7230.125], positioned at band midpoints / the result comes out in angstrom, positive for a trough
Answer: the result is -0.4 angstrom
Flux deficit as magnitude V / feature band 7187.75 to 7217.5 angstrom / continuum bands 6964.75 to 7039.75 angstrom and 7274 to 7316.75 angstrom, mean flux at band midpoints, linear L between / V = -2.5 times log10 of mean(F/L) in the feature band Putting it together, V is -0.02 mag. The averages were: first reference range 8.95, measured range 8.7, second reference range 8.29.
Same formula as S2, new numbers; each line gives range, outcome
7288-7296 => 8.13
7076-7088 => 8.76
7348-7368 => 8.41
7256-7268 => 8.35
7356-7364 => 8.52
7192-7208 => 8.61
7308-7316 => 8.23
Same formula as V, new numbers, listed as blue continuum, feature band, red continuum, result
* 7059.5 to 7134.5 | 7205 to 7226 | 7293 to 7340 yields -0.041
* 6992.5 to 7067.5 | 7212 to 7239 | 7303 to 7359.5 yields 0.008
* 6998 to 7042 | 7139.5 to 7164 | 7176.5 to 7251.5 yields 0.014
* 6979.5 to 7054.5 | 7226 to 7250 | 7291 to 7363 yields 0.008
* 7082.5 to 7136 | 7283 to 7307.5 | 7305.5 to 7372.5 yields 0.020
